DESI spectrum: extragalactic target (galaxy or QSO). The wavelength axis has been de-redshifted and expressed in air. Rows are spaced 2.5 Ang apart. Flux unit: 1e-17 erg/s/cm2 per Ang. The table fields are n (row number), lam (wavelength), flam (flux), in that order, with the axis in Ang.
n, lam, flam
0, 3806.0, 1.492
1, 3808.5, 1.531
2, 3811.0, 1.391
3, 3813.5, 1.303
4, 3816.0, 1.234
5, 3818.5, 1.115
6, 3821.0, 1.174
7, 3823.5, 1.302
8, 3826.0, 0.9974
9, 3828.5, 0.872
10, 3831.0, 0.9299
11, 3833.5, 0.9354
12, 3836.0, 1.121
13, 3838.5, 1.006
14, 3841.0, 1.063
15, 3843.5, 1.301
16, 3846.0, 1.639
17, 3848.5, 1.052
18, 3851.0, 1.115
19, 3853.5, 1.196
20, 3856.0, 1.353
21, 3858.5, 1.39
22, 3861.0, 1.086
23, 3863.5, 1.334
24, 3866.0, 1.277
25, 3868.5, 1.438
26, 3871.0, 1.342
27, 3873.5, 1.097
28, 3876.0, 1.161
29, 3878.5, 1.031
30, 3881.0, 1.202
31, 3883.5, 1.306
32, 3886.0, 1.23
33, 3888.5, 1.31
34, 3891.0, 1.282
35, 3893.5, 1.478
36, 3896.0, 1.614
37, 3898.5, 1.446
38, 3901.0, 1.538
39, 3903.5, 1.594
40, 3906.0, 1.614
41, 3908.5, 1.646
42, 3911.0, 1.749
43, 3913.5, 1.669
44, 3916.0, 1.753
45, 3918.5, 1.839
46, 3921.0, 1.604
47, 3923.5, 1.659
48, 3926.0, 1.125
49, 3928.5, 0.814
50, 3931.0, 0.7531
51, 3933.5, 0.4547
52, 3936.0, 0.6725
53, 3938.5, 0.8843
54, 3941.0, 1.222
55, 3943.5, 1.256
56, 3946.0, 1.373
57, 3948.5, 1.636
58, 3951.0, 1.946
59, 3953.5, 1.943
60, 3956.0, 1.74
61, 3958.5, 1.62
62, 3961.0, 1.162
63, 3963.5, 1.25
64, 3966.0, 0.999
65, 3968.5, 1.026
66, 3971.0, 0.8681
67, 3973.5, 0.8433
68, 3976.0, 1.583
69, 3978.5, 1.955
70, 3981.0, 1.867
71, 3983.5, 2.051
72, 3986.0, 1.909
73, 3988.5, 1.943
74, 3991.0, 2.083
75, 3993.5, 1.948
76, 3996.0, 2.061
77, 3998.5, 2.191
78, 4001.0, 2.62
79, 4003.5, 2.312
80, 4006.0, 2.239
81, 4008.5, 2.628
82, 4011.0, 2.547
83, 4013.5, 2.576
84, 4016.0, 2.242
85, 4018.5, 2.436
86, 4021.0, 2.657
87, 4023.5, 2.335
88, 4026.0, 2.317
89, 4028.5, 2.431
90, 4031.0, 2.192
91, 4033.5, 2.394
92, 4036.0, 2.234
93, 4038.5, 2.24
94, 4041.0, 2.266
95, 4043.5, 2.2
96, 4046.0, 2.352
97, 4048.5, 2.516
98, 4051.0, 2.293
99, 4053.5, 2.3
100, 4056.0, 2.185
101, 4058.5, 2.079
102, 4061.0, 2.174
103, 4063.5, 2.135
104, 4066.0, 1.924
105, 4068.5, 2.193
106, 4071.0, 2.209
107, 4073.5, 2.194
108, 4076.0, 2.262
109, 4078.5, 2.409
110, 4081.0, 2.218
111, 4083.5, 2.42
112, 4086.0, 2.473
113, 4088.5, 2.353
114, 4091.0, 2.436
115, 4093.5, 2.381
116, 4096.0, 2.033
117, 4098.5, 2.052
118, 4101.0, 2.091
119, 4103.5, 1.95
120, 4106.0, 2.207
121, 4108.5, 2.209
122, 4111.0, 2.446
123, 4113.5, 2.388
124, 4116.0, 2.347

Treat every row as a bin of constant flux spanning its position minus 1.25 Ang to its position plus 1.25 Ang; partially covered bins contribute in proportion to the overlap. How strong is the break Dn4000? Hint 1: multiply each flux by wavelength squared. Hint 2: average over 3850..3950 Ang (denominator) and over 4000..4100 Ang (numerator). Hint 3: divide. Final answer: 1.89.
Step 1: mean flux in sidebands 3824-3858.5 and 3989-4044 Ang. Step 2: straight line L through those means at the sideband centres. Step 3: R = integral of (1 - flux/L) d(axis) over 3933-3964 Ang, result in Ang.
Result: 8.77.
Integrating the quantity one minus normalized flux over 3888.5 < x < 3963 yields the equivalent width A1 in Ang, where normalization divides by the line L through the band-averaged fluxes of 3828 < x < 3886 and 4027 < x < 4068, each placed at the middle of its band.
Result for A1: 6.9 Ang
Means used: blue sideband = 1.19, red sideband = 2.24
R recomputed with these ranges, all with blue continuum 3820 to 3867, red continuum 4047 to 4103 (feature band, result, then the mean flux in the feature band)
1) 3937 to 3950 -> 2.8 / 1.28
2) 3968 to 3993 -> 2.3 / 1.64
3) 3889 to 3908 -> -1.1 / 1.51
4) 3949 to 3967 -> 1.7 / 1.53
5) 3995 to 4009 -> -3.2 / 2.33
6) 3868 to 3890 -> 1.7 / 1.23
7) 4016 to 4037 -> -3.7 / 2.37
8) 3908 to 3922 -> -2.0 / 1.72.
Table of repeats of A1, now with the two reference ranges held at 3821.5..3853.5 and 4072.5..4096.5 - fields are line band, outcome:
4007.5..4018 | -2.7 Ang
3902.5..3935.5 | 2.5 Ang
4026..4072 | -2.0 Ang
